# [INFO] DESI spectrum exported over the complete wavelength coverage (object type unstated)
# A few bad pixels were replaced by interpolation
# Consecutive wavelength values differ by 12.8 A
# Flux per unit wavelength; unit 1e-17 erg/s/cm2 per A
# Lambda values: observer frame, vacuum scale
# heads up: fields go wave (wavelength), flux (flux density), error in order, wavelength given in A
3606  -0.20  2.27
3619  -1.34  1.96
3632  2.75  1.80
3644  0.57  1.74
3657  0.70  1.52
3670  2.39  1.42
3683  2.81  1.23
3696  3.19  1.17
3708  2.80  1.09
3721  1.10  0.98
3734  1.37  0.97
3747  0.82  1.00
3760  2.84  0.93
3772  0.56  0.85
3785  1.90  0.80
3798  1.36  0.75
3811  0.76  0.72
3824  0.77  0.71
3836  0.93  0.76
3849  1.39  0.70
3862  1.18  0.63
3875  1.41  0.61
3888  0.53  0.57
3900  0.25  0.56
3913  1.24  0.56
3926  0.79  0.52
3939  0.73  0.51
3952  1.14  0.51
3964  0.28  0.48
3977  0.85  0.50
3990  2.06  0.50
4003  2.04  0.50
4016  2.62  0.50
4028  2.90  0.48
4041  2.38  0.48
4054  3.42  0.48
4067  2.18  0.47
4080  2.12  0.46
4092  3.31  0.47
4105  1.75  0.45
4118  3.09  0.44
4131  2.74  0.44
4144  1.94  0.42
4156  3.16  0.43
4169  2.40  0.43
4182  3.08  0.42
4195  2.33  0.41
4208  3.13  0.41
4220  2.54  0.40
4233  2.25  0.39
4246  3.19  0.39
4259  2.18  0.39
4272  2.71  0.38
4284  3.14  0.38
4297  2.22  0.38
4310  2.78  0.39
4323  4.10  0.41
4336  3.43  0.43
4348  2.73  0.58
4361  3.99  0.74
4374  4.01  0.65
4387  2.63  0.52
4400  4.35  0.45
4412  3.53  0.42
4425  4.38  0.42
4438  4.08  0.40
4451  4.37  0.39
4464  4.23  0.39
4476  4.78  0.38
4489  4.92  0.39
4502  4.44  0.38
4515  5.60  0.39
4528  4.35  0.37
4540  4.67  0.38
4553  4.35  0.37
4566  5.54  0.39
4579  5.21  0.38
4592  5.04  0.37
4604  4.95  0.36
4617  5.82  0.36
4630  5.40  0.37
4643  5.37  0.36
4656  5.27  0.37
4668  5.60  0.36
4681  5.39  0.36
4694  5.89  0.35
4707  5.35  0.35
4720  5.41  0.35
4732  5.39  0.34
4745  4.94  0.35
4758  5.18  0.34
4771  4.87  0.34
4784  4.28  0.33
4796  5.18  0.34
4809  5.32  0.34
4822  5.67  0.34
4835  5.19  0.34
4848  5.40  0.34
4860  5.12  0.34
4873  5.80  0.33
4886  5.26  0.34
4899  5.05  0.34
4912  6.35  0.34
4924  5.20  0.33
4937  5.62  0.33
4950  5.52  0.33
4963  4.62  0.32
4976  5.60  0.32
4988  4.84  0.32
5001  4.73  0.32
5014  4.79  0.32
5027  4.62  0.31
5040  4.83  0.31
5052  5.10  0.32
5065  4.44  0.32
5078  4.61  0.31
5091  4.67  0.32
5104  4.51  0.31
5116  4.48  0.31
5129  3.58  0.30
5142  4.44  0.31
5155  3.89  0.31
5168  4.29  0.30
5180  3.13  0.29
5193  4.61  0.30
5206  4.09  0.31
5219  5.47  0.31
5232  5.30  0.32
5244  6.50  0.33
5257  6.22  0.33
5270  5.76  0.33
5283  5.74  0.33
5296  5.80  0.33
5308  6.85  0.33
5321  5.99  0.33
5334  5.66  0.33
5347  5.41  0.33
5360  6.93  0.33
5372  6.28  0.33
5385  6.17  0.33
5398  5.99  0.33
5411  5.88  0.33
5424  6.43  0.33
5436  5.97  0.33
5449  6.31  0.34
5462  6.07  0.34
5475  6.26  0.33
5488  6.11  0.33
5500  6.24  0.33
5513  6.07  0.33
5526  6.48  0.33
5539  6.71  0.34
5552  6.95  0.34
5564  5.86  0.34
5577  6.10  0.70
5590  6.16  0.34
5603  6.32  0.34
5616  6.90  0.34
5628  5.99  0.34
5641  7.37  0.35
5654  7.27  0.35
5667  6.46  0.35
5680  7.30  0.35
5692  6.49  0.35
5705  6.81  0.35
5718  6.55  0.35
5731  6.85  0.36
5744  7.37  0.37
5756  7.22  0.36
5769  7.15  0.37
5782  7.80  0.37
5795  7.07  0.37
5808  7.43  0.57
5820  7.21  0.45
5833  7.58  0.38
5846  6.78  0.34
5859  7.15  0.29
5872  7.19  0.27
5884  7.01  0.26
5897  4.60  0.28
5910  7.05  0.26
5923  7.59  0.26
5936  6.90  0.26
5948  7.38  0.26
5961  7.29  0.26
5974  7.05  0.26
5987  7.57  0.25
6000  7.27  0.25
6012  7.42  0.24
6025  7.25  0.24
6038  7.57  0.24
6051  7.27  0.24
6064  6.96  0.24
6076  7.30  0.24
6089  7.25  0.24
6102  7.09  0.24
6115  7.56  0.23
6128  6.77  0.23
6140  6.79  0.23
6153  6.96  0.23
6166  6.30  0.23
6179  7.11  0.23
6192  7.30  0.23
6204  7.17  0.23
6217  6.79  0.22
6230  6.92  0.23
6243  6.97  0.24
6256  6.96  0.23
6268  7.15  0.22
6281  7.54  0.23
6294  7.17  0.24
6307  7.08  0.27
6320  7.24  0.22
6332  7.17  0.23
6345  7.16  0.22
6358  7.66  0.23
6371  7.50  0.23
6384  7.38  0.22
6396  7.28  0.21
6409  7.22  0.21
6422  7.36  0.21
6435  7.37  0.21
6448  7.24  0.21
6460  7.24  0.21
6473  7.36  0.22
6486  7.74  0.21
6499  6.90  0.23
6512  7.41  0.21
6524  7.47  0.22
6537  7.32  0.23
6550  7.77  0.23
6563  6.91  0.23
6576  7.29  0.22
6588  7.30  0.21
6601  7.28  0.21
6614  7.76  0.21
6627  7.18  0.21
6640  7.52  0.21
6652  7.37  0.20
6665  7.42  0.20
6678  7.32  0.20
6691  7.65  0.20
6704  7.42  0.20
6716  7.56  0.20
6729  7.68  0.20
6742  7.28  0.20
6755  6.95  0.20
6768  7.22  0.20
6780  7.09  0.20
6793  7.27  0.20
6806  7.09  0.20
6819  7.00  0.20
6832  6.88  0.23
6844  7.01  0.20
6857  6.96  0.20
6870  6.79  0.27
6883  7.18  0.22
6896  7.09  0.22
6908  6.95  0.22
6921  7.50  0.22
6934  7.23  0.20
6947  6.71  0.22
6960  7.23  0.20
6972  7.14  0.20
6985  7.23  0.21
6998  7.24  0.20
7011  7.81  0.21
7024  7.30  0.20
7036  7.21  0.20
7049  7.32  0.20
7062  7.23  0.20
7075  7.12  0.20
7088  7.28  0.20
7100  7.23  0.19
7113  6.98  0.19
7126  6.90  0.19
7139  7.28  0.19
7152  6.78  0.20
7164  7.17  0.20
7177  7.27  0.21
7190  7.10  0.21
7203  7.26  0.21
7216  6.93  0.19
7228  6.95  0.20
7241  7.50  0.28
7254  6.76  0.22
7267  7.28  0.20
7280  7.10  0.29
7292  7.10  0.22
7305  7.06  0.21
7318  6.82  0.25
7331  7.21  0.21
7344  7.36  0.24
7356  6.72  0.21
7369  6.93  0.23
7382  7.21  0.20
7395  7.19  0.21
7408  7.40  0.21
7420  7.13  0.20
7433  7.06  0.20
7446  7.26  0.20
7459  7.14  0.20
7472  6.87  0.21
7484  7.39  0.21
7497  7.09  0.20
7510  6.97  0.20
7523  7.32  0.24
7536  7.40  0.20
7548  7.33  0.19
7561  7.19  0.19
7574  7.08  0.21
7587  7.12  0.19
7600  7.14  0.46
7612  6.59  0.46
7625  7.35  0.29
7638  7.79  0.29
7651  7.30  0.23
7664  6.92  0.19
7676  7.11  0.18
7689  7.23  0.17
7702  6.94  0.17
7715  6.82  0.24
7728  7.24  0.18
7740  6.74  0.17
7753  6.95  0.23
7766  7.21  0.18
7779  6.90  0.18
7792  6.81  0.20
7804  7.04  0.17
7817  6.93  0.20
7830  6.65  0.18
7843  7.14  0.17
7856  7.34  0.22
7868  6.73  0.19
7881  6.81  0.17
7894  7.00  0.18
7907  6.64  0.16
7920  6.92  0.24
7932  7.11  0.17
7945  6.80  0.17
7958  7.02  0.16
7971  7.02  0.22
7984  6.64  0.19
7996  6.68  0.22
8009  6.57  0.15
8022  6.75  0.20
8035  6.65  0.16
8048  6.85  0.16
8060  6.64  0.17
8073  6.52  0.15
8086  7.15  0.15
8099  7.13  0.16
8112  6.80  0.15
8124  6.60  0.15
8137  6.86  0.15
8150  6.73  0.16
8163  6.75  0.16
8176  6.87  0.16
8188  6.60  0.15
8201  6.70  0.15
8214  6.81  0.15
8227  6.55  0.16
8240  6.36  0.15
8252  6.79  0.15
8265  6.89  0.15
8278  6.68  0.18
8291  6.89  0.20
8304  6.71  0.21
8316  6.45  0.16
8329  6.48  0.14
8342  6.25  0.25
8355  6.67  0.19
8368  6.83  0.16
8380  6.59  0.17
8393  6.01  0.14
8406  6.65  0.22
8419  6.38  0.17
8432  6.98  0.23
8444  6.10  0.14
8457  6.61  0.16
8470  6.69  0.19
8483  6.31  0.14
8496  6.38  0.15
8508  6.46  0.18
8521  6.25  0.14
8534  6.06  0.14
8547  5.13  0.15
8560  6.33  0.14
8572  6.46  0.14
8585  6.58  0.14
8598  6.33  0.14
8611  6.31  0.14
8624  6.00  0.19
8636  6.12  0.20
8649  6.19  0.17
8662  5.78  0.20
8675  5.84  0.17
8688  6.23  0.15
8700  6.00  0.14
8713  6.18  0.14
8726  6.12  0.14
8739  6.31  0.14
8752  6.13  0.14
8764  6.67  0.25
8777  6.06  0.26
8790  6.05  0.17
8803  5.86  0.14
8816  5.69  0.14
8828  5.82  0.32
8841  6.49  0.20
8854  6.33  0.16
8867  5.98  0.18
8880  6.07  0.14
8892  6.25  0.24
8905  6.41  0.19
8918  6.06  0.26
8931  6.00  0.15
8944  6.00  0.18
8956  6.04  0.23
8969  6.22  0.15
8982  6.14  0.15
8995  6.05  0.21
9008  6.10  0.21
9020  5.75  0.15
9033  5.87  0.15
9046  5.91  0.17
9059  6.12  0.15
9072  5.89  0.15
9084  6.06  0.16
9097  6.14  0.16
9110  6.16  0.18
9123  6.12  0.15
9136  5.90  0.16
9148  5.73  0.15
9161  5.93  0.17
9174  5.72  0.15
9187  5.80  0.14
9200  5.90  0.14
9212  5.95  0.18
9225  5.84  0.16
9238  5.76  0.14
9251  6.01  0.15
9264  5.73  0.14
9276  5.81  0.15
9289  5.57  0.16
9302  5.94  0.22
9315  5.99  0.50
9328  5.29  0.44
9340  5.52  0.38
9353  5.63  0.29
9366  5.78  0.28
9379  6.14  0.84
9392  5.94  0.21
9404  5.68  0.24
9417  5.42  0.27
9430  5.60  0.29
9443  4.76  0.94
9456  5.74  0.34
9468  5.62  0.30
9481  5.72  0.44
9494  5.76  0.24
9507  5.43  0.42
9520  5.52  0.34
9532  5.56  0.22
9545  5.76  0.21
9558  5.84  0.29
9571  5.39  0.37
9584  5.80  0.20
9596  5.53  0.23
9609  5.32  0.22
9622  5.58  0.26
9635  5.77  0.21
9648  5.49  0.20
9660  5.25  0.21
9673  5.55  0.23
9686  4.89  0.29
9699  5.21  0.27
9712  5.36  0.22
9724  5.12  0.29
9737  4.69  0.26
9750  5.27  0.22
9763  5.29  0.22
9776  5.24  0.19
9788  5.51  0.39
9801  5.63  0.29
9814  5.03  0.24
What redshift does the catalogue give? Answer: 0.000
